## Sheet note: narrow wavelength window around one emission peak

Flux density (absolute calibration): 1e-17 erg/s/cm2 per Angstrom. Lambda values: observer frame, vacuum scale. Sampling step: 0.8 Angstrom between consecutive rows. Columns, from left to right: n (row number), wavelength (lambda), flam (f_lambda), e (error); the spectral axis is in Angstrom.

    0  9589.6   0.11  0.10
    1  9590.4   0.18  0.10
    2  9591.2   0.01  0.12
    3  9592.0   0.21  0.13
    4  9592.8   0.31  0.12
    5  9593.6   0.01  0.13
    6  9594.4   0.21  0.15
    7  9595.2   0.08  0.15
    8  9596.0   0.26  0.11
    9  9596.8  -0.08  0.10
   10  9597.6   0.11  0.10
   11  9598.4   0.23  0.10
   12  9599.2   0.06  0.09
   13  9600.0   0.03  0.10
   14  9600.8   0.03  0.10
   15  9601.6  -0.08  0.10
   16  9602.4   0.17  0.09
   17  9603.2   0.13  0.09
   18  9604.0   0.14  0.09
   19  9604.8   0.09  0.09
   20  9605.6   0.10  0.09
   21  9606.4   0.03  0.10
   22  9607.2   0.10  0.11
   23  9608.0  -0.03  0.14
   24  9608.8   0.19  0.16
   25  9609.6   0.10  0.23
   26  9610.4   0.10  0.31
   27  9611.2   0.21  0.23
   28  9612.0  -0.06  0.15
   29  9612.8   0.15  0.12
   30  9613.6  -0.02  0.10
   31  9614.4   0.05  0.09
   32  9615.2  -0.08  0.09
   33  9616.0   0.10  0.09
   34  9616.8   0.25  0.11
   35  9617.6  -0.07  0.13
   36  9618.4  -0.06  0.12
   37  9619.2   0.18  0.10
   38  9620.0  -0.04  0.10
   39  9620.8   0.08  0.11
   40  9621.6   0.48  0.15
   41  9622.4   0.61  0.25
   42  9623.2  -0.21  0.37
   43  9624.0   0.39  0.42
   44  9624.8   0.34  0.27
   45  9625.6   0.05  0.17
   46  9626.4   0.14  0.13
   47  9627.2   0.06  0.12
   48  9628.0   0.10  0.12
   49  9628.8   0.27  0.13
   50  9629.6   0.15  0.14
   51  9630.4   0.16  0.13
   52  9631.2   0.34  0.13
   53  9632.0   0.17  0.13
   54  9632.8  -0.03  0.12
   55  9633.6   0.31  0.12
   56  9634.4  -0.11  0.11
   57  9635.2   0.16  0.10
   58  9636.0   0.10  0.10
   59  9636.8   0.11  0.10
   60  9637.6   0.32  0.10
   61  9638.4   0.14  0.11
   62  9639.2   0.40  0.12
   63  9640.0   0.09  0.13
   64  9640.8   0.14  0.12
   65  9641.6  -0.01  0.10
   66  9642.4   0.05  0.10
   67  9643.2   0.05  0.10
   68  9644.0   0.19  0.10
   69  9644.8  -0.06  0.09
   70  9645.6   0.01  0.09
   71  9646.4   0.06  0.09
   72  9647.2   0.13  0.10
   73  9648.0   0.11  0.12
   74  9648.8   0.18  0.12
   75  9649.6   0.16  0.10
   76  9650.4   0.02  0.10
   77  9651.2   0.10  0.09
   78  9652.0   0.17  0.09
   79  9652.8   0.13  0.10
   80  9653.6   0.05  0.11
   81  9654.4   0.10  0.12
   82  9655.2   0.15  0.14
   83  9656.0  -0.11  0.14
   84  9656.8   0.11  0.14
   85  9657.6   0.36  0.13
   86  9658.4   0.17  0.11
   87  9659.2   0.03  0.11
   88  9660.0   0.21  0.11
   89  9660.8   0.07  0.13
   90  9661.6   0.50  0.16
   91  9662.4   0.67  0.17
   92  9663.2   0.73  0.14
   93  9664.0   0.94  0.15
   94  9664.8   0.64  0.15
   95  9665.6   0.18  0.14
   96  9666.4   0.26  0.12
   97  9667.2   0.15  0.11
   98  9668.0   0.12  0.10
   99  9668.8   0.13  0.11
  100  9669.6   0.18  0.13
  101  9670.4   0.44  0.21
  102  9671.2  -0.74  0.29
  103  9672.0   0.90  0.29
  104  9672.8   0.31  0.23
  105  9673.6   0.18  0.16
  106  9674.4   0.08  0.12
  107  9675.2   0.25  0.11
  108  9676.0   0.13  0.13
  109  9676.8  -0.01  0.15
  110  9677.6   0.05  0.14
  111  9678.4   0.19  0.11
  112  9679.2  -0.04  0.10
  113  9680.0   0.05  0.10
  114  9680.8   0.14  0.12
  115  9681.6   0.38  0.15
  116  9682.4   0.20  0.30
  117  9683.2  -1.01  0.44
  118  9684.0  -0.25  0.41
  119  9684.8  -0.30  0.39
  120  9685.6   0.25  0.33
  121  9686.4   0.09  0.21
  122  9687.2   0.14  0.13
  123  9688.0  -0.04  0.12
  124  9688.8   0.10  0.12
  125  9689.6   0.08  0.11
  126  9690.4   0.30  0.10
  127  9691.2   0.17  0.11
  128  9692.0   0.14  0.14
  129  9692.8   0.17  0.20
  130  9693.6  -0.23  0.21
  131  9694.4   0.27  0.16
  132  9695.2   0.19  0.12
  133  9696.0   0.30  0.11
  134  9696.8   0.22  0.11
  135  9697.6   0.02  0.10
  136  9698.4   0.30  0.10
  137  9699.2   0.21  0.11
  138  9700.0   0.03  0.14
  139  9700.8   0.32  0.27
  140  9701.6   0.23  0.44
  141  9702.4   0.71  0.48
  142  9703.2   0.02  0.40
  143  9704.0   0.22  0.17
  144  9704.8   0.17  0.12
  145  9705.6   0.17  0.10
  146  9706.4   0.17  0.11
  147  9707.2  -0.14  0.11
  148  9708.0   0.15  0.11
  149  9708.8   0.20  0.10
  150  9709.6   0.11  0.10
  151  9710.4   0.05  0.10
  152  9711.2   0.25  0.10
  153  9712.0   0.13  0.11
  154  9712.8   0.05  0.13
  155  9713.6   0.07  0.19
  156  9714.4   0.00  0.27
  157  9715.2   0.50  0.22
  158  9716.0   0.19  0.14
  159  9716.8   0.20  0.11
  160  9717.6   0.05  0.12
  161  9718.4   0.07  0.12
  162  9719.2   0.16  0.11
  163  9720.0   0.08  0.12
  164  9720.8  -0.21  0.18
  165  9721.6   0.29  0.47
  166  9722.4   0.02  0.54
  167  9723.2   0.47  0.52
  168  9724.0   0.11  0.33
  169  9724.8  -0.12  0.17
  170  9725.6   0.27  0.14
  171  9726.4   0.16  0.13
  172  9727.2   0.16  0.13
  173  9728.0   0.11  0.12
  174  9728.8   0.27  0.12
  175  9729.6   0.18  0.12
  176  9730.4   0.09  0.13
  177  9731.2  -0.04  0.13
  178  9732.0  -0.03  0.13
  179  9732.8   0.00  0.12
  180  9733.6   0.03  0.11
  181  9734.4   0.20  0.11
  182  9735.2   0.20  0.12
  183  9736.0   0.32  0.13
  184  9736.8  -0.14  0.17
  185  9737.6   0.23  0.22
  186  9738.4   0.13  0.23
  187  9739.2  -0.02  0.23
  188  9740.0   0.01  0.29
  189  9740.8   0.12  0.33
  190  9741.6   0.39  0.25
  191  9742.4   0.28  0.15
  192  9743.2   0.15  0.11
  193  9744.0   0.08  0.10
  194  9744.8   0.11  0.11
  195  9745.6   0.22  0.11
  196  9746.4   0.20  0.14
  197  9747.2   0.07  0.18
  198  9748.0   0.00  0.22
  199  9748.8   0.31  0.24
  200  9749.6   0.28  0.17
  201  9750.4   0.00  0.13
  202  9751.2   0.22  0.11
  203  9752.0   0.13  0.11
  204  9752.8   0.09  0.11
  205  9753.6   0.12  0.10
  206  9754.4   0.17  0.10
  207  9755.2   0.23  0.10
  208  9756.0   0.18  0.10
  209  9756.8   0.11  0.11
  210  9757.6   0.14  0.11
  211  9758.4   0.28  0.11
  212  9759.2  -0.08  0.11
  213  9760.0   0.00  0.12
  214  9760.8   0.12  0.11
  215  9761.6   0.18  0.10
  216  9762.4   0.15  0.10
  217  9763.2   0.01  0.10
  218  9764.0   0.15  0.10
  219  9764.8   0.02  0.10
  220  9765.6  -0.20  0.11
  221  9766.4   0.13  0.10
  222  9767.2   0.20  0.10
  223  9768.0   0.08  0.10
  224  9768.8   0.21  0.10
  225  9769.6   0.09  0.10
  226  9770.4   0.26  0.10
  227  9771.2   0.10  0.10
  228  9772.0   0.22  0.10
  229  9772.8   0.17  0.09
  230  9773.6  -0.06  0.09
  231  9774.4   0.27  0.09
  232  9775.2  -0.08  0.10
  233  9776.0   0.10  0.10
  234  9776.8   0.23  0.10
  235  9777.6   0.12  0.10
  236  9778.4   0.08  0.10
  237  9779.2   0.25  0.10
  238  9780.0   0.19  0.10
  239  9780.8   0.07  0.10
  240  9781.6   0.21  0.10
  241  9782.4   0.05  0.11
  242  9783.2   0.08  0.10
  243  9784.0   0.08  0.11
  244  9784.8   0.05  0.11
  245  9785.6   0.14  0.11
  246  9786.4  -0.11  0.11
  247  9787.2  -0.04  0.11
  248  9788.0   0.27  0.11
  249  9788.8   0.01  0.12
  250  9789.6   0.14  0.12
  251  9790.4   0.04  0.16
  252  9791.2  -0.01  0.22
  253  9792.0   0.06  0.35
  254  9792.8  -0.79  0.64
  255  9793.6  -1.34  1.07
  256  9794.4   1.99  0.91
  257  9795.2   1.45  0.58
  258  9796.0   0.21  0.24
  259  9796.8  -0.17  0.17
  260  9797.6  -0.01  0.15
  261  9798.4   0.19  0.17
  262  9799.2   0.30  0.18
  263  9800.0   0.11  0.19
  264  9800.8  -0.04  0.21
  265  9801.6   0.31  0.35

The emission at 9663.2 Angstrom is H-beta 4861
